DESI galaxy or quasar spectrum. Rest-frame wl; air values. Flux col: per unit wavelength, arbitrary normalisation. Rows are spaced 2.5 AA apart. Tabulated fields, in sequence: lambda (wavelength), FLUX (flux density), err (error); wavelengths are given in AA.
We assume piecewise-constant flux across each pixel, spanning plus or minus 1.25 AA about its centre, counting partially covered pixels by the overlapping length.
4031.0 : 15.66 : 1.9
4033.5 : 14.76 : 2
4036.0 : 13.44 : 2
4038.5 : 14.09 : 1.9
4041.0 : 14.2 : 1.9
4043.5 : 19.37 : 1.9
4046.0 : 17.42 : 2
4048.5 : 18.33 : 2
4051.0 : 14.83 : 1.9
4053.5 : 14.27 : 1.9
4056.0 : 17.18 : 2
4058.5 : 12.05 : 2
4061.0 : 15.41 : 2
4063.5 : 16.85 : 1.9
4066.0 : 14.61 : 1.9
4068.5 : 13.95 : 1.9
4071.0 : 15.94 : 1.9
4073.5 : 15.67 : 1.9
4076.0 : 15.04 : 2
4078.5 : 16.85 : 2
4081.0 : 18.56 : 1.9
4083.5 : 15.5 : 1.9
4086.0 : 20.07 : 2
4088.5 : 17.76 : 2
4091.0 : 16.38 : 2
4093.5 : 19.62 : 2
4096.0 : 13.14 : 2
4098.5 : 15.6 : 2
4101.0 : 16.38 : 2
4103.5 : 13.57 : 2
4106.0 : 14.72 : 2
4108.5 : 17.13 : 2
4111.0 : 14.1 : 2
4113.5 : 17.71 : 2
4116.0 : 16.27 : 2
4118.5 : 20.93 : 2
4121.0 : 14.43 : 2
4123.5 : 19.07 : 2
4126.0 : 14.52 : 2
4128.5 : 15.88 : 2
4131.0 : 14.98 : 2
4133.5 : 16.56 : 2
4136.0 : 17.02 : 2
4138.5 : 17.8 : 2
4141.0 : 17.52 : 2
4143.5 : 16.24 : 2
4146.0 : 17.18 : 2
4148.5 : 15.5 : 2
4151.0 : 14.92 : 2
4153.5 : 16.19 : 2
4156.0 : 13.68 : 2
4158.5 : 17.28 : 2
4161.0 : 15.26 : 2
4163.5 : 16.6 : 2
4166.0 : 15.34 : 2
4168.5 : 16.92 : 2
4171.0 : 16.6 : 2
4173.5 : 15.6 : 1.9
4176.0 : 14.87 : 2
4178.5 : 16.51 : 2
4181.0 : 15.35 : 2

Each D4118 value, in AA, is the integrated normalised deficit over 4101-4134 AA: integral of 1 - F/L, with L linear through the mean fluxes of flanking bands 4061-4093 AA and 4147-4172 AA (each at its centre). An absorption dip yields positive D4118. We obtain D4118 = 0.0 AA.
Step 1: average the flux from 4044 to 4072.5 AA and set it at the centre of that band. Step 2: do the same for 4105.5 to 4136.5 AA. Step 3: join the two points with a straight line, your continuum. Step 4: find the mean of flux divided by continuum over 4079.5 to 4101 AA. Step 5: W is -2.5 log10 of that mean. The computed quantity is -0.07 mag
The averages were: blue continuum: 15.6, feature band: 17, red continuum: 16.4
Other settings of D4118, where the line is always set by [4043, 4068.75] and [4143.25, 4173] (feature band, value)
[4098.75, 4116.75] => 0.24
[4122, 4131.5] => -0.15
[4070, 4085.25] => -0.53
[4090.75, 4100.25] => -0.18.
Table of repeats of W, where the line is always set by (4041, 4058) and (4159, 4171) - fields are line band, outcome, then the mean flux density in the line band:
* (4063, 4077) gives 0.08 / 15.3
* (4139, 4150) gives -0.03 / 16.7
